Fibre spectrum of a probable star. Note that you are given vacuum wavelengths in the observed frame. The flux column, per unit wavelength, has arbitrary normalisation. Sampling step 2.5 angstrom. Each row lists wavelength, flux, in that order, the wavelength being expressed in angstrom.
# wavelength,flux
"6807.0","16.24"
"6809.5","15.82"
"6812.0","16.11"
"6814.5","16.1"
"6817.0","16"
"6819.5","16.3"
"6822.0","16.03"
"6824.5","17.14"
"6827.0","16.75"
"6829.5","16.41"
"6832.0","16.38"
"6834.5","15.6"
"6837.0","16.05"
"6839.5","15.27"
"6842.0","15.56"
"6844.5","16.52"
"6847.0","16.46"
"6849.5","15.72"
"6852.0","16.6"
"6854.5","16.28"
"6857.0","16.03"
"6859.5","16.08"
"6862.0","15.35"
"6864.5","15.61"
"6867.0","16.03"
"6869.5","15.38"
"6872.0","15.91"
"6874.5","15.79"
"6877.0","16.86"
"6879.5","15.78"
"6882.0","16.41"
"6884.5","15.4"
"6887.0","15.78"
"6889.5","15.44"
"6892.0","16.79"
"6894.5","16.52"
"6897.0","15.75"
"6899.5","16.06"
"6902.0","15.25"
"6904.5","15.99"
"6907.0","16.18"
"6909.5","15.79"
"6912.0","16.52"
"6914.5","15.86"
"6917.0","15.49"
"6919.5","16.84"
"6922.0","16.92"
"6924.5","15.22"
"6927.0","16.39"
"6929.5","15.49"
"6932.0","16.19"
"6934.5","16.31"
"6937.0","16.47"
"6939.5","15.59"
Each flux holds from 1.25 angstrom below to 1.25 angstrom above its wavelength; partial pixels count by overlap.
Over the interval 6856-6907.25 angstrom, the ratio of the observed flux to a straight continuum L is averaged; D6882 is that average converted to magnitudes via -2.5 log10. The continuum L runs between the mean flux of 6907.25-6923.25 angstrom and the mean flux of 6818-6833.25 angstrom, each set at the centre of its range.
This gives 0.03 mag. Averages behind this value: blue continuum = 16.5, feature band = 15.9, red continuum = 16.2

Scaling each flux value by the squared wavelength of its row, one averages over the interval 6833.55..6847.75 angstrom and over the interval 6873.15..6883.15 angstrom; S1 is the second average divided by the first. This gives 1.03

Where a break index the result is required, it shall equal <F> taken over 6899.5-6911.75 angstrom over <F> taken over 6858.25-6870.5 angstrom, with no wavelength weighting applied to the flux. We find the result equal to 1.01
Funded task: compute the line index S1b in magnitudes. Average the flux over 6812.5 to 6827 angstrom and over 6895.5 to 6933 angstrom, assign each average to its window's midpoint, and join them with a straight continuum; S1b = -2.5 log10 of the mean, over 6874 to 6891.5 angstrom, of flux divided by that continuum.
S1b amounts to 0.010 mag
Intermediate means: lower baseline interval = 16.3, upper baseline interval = 16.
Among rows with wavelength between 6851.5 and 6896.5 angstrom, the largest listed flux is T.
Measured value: 16.86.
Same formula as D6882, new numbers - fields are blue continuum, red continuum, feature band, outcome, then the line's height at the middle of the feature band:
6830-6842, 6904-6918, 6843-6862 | -0.021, 15.9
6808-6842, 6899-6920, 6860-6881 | 0.013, 16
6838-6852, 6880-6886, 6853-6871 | 0.007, 15.9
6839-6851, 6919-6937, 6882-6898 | 0.007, 16.1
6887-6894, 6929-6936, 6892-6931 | 0.003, 16.1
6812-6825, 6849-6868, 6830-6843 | 0.021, 16.1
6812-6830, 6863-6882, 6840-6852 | 0.006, 16.2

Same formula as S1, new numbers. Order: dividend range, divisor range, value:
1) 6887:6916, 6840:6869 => 1.01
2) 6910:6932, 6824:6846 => 1.02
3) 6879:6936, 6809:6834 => 1.01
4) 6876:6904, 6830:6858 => 1.01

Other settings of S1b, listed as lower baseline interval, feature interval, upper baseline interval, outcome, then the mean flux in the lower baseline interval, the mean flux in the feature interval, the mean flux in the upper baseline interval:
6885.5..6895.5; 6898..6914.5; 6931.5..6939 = 0.01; 16.1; 16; 16.3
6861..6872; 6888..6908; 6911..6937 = -0.01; 15.6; 16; 16.1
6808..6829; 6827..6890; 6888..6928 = 0.01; 16.3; 16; 16.1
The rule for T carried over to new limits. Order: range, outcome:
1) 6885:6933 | 16.92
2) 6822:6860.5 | 17.14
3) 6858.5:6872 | 16.08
